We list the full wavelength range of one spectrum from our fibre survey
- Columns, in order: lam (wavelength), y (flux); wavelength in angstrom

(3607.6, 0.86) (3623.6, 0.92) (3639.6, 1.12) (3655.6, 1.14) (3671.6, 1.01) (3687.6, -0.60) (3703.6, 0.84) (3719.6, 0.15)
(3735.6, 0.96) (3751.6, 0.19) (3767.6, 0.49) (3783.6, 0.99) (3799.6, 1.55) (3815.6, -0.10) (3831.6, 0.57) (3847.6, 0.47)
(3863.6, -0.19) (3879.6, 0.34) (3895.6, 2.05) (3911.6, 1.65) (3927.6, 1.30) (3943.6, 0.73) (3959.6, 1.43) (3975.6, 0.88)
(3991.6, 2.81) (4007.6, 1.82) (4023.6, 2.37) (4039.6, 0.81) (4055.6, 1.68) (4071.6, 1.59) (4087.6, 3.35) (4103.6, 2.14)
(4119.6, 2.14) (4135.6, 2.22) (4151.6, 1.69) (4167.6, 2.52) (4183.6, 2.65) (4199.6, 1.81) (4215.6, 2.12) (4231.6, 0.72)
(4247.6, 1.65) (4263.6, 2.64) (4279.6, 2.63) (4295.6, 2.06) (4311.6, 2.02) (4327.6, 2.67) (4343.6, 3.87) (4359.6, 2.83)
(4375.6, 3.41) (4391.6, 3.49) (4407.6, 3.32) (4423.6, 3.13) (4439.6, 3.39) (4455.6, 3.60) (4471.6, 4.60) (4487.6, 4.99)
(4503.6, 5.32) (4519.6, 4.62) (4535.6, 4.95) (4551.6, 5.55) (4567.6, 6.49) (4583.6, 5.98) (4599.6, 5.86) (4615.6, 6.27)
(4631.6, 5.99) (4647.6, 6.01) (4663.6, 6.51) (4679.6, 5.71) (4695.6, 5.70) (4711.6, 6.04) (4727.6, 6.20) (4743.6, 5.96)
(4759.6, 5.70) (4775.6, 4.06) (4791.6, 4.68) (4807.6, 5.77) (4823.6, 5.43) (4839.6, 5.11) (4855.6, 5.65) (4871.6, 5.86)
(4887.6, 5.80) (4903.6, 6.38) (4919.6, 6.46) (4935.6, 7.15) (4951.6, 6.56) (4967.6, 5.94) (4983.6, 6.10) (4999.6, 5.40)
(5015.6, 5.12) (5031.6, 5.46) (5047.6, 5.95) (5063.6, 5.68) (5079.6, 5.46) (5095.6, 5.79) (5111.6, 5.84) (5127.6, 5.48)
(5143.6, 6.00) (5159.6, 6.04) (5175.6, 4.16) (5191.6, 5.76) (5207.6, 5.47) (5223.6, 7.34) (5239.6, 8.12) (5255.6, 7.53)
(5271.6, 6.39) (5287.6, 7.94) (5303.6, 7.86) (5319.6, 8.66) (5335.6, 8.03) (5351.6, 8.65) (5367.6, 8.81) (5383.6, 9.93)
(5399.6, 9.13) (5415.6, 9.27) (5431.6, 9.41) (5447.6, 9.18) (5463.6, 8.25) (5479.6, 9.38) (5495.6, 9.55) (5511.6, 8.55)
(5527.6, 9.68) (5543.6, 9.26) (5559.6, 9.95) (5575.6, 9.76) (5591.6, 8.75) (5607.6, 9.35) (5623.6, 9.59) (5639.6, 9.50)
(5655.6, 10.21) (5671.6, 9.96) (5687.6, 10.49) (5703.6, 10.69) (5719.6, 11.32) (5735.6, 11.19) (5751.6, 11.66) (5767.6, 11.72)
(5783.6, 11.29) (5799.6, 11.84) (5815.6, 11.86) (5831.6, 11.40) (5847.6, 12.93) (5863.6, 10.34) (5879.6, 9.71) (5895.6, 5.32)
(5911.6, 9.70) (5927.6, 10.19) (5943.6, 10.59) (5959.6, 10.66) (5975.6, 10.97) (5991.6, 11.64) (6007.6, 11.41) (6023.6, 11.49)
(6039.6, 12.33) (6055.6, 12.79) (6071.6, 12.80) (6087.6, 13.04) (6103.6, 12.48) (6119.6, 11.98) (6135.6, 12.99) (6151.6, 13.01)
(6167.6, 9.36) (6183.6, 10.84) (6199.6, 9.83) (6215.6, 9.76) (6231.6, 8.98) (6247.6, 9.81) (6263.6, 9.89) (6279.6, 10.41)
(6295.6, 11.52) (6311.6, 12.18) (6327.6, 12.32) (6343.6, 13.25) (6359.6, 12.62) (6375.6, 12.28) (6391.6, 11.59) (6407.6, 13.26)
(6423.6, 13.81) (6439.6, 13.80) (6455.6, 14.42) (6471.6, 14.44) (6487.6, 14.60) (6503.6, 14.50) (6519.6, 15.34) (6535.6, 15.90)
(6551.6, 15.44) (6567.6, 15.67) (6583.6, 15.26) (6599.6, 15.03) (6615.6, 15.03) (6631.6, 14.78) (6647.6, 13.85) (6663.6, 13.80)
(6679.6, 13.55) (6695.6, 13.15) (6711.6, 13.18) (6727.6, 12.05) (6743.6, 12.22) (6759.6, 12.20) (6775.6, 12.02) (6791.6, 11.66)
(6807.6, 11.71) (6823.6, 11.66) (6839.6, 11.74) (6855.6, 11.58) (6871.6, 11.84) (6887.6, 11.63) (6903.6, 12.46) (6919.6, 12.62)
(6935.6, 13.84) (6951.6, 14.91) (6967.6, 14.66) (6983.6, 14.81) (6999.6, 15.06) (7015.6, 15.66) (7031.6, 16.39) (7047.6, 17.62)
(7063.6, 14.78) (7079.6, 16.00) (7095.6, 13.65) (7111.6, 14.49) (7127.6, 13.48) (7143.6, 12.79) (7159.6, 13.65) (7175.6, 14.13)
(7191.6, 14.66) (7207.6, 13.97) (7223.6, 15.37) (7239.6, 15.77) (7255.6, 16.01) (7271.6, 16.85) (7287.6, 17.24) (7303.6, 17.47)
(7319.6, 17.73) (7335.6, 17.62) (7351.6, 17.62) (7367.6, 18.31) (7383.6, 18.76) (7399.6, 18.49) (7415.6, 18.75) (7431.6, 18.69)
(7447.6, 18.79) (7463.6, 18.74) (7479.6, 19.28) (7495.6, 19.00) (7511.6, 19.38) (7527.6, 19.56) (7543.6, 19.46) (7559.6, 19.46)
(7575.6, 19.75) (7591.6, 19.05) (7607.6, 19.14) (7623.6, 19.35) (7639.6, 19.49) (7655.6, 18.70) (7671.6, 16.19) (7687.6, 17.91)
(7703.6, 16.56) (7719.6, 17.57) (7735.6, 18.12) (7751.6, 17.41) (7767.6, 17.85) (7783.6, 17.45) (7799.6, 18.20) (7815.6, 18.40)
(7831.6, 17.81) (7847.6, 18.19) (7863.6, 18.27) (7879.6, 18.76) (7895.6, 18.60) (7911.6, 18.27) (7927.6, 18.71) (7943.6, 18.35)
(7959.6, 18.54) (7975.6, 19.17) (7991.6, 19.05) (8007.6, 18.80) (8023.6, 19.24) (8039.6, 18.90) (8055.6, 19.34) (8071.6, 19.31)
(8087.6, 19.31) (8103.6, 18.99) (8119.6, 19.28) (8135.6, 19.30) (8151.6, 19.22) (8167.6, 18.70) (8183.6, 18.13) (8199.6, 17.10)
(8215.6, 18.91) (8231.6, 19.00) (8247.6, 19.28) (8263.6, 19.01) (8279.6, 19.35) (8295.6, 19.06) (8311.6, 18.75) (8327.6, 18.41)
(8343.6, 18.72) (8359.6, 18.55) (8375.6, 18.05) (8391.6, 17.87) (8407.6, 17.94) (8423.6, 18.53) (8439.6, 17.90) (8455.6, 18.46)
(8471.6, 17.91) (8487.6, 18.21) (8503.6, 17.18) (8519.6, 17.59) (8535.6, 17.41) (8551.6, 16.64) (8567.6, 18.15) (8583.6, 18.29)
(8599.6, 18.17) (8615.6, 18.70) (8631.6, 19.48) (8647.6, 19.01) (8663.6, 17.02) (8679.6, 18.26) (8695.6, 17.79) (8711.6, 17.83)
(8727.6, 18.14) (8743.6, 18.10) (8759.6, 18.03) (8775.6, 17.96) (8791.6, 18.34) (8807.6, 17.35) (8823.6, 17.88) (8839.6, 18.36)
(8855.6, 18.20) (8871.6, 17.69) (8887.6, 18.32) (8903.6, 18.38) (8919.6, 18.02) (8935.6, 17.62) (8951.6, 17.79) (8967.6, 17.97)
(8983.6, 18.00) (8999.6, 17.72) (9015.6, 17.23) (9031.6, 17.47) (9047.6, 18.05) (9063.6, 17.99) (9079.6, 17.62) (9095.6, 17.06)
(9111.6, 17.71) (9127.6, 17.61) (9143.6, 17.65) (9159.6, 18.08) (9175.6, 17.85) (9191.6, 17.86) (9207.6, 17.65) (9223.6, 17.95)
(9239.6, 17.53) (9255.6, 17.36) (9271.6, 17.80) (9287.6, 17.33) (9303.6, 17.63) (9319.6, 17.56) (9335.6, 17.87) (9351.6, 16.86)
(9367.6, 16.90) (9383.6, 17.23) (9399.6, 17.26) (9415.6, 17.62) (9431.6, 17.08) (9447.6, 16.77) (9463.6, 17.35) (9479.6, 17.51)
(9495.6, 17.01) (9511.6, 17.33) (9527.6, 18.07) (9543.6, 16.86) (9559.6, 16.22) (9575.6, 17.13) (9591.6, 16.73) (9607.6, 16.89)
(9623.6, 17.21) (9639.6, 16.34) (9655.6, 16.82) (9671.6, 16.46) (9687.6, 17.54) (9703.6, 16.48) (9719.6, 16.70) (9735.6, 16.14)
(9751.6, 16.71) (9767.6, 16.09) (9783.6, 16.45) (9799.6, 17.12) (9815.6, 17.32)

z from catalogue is 0.00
